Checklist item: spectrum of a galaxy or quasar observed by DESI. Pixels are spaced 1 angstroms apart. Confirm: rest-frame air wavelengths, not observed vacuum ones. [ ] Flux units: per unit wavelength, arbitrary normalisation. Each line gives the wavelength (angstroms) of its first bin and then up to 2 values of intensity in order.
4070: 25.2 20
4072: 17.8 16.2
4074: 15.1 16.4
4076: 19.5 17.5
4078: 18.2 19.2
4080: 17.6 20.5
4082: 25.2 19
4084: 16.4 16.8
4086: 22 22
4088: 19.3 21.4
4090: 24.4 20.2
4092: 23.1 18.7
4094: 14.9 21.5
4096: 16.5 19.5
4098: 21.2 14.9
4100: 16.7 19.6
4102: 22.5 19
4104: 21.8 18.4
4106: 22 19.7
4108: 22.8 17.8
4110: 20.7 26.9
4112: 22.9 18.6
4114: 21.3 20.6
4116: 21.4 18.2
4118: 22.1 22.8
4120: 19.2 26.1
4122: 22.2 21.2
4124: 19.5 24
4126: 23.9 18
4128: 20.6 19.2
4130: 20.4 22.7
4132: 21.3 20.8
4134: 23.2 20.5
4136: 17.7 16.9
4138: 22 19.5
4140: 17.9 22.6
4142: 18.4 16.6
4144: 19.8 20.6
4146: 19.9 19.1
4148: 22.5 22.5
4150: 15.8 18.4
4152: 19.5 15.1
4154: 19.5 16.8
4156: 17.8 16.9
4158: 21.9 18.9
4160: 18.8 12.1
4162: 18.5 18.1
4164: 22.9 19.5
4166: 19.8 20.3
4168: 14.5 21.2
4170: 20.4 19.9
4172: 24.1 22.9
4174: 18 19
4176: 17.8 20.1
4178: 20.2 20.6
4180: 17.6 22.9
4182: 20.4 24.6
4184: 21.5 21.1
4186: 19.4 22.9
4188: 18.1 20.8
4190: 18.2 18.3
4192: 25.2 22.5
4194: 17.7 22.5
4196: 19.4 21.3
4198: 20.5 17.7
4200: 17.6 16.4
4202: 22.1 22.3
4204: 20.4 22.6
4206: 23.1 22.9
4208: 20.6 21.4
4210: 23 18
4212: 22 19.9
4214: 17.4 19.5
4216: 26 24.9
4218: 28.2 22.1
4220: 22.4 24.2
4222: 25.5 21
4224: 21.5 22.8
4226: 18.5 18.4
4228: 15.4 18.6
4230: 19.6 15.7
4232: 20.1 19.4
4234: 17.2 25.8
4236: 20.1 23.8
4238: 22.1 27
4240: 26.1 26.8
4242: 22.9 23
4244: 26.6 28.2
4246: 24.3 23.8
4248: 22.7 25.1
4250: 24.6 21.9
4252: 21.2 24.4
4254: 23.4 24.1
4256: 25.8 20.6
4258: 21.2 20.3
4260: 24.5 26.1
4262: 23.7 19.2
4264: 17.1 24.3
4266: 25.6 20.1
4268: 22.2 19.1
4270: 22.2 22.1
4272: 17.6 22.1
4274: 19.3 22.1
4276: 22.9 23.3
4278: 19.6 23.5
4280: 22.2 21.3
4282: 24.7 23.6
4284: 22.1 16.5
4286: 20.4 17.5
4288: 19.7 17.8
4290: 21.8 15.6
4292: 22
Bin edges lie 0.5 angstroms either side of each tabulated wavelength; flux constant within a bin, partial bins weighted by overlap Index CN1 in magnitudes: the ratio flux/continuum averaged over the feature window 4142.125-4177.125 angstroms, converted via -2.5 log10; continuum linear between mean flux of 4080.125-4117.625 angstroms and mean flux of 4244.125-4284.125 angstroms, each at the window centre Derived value 0.11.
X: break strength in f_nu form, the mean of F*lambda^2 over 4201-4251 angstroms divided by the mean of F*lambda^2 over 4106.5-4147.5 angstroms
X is 1.12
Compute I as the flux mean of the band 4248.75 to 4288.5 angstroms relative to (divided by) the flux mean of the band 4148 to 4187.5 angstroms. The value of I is 1.12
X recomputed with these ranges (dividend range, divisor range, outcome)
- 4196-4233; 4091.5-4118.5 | 1.09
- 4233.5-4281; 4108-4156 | 1.19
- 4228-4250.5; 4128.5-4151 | 1.19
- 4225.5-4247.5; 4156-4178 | 1.18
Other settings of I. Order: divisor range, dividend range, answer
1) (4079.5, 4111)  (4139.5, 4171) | 0.95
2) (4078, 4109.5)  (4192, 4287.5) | 1.10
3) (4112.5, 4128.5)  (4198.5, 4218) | 0.99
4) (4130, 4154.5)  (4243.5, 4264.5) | 1.18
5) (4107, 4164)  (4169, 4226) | 1.05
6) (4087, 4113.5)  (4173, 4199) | 1.01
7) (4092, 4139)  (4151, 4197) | 0.96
